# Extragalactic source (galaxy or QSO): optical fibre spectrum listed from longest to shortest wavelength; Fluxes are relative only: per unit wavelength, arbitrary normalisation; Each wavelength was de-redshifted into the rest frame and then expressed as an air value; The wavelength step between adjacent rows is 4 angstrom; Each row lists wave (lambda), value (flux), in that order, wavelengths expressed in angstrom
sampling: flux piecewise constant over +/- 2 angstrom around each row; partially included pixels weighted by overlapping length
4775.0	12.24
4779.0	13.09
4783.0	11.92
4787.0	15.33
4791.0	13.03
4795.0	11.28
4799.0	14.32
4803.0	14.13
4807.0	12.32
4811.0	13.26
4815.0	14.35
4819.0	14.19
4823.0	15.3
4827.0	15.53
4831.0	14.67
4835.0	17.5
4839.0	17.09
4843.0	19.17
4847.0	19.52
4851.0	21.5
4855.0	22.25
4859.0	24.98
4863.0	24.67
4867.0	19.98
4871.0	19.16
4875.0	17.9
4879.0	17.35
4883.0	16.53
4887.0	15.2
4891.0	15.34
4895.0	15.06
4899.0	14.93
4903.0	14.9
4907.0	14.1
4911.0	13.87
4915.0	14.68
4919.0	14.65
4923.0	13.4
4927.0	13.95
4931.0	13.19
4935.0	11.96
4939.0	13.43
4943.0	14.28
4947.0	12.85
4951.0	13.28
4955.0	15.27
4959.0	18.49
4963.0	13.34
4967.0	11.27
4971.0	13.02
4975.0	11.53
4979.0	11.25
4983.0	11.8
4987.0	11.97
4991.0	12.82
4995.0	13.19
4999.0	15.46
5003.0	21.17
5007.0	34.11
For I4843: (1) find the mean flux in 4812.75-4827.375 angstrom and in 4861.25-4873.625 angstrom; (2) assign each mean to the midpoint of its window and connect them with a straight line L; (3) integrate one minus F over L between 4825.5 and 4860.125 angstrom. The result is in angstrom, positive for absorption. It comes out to -2.3 angstrom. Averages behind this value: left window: 14.7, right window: 21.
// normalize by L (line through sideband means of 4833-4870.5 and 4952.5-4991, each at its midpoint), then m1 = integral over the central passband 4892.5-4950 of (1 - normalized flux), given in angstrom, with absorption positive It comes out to 8.2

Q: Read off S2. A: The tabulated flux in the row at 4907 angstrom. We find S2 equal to 14.1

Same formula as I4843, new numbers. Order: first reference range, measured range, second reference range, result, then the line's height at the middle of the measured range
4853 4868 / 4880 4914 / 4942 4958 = 7.8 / 19.5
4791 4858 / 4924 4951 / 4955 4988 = 0.9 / 13.7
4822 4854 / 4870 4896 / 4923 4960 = -0.8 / 16.1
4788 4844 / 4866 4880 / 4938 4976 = -4.2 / 14.3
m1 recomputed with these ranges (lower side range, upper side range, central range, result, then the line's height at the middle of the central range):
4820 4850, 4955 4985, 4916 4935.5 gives 1.1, 14.4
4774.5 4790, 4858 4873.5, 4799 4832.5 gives 4.9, 16.7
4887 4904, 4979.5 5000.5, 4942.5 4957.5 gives -0.3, 13.8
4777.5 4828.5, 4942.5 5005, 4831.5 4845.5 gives -4.0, 13.7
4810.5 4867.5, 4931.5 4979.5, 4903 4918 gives 0.9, 15.3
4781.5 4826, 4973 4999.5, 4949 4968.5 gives -2.8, 12.6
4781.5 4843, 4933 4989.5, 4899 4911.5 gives -0.7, 13.6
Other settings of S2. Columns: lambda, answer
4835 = 17.5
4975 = 11.53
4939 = 13.43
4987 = 11.97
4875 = 17.9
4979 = 11.25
